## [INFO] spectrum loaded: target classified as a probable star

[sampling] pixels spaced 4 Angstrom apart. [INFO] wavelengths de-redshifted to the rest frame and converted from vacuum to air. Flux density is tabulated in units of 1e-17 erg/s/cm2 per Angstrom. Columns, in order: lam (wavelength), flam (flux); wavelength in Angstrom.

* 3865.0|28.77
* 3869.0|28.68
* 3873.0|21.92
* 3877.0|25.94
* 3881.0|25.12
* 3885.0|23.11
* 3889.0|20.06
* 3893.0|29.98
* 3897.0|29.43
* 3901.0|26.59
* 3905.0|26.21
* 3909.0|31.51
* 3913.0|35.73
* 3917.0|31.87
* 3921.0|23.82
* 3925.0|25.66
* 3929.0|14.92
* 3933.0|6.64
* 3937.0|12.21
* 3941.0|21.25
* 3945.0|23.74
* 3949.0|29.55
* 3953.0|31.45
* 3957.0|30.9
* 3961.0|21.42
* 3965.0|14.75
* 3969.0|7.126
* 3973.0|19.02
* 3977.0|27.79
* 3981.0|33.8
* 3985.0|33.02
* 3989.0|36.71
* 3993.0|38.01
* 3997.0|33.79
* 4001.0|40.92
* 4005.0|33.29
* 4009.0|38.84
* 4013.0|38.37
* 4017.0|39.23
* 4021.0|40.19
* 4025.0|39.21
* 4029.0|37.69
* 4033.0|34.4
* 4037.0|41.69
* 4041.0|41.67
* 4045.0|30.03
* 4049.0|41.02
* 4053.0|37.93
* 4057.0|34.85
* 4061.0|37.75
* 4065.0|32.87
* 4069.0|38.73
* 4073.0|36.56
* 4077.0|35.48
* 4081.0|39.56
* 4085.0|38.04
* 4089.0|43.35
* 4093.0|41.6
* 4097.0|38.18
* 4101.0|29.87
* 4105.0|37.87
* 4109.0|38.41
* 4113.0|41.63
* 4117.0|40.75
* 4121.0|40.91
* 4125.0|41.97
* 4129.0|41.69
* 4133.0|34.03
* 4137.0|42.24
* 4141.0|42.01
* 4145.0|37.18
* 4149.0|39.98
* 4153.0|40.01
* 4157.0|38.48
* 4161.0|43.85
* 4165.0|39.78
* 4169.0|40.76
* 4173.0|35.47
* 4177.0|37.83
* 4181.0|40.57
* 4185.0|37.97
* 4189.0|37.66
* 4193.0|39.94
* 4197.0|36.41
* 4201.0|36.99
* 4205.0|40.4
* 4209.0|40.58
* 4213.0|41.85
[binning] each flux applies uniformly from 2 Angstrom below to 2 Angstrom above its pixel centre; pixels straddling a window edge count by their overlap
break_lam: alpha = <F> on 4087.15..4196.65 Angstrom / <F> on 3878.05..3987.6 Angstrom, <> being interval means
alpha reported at 1.61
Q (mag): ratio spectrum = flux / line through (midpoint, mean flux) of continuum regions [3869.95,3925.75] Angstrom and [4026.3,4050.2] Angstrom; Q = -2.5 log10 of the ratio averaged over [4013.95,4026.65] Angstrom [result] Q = -0.09 mag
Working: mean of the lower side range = 27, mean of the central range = 39.5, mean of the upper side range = 37.7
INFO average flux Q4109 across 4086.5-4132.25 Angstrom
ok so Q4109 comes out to 39.5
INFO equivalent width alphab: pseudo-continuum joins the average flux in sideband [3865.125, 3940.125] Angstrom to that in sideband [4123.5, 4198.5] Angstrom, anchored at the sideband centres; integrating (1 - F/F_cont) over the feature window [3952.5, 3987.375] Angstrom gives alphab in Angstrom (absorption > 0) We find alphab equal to 5.2 Angstrom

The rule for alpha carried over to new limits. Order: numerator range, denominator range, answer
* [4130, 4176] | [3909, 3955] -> 1.66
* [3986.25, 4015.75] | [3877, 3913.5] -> 1.37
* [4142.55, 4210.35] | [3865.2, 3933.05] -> 1.52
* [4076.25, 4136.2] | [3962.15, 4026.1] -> 1.22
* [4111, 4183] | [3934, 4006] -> 1.49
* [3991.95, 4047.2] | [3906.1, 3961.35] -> 1.54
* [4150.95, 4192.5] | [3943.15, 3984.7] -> 1.61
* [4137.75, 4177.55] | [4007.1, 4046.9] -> 1.04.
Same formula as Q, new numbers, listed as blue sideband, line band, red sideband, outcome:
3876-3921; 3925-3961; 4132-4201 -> 0.35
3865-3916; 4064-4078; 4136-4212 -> -0.04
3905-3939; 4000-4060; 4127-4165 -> -0.22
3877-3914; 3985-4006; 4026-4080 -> -0.09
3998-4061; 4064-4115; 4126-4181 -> 0.02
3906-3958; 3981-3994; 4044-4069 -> -0.19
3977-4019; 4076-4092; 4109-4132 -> 0.00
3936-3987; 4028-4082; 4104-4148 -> -0.13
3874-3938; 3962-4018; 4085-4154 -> 0.00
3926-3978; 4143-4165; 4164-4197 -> -0.10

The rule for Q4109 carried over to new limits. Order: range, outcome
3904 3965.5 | 24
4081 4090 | 40.1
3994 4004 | 37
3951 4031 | 31.8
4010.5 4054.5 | 38.3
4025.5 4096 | 37.9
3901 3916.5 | 30.6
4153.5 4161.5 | 40.4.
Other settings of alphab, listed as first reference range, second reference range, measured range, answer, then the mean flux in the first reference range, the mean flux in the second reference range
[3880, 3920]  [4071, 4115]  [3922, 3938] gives 7.5 Angstrom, 27.9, 38.2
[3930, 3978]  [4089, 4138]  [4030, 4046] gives -3.8 Angstrom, 20.2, 39.2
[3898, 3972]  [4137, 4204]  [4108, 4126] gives -2.7 Angstrom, 23.1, 39.2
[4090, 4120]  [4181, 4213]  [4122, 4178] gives -1.4 Angstrom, 38.6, 38.9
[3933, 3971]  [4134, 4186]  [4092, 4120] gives -2.9 Angstrom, 20.6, 39.6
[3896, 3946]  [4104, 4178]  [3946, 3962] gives -1.5 Angstrom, 23.7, 39.8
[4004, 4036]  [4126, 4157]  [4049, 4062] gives 0.3 Angstrom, 37.9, 39.6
